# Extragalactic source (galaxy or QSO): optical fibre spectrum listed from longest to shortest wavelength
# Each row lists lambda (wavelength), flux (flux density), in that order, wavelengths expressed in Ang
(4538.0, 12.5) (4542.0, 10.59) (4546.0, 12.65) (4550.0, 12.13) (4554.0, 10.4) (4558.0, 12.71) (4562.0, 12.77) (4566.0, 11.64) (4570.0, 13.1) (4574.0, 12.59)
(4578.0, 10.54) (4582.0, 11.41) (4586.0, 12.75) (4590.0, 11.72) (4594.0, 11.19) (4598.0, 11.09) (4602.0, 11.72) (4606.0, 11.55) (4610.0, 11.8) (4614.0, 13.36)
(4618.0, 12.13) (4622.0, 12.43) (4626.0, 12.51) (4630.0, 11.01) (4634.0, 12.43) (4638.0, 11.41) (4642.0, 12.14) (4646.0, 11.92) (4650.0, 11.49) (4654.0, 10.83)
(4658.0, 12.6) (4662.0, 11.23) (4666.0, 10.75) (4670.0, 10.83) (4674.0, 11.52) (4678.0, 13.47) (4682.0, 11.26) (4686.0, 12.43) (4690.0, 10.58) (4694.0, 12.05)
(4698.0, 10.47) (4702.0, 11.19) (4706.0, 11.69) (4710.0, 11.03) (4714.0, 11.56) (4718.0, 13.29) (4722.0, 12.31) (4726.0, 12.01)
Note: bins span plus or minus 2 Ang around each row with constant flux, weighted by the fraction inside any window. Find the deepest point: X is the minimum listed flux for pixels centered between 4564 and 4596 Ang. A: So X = 10.54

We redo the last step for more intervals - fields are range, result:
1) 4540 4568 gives 10.4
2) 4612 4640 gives 11.01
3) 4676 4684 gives 11.26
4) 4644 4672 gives 10.75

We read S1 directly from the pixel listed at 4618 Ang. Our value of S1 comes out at 12.13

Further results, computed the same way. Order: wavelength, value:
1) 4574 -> 12.59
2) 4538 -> 12.5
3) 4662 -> 11.23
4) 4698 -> 10.47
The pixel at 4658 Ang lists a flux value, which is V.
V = 12.6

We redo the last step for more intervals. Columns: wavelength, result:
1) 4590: 11.72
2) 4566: 11.64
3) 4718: 13.29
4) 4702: 11.19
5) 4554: 10.4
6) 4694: 12.05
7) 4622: 12.43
